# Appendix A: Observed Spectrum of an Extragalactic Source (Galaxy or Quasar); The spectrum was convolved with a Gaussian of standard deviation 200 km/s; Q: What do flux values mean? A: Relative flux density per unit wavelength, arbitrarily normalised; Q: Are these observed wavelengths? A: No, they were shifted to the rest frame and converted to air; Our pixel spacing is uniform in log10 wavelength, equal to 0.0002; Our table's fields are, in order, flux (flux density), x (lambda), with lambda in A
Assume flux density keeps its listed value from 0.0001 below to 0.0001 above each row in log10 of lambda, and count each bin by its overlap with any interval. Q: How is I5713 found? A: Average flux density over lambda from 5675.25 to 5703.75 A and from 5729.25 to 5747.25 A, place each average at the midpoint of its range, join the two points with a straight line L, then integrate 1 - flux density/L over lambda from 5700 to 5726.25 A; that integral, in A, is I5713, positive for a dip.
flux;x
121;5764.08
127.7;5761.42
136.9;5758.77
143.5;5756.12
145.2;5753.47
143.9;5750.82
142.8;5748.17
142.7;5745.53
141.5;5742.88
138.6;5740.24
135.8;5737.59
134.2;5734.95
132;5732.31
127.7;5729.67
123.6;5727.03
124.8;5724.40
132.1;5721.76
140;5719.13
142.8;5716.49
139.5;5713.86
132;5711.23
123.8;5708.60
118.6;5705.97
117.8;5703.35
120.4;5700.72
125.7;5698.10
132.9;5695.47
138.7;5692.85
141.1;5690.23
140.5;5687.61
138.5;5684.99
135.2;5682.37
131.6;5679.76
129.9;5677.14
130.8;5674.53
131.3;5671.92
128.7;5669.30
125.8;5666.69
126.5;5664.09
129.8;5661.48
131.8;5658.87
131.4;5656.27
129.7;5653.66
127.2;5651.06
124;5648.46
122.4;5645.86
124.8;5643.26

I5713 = 1.0 A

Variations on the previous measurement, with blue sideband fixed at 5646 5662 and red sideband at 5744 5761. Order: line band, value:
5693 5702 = 0.4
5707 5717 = 0.2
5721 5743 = 1.1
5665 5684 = 0.1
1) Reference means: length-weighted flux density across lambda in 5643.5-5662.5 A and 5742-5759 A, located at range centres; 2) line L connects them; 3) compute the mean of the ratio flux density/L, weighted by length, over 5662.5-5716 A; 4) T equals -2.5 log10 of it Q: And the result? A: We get 0.02 mag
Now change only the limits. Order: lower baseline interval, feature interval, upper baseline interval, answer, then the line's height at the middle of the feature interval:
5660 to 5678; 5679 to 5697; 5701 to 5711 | -0.10 mag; 125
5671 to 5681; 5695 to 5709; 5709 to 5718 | 0.10 mag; 135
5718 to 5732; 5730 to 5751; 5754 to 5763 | -0.04 mag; 133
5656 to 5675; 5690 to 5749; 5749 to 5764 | 0.02 mag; 134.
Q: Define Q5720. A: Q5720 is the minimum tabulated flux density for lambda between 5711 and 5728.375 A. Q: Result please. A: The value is 123.6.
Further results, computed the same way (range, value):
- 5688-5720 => 117.8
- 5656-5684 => 125.8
